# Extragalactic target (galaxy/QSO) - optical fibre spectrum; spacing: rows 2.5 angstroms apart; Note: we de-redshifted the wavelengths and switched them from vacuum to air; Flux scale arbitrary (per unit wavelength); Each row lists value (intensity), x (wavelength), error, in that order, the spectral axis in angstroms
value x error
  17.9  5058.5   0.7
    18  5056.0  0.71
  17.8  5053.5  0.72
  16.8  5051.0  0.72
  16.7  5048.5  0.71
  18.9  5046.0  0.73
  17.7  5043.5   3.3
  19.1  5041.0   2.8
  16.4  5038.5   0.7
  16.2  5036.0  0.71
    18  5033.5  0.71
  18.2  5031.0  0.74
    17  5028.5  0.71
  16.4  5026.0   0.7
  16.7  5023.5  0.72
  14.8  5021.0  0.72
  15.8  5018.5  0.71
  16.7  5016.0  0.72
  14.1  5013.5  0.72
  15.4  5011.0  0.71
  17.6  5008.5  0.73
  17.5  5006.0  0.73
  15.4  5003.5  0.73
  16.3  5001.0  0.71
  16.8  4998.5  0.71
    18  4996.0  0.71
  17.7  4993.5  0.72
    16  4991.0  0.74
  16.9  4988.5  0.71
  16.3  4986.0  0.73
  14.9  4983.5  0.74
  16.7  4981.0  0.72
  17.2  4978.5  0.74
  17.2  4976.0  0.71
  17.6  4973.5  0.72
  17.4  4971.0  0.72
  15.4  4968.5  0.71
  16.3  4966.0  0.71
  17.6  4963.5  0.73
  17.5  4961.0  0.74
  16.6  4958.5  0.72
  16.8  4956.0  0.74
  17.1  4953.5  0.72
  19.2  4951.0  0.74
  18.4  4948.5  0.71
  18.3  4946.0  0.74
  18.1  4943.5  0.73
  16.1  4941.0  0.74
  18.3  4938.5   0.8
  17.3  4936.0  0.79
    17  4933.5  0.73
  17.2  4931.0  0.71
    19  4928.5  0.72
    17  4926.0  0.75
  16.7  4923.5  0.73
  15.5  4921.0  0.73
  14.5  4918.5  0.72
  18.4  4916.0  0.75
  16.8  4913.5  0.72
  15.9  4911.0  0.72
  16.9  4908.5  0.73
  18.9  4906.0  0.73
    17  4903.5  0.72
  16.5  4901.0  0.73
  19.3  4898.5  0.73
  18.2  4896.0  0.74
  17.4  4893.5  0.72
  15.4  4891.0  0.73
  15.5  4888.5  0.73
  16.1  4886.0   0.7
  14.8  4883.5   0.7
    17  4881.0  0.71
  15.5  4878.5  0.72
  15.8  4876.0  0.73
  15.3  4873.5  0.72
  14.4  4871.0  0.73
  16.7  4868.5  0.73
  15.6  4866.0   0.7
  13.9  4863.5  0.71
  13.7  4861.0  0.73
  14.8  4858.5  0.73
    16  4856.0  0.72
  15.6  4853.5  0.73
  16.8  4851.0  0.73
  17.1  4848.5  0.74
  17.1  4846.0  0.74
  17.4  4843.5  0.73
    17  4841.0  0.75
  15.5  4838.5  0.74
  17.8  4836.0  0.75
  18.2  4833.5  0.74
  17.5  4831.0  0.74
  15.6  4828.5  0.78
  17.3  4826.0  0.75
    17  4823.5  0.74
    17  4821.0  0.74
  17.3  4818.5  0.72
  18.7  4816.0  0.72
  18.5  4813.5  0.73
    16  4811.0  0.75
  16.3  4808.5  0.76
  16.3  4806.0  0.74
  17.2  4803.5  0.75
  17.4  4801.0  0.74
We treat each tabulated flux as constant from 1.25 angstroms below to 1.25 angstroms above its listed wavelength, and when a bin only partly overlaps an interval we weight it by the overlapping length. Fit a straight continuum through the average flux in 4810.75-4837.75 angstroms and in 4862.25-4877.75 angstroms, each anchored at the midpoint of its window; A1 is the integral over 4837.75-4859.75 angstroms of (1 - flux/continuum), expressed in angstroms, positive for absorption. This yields -0.2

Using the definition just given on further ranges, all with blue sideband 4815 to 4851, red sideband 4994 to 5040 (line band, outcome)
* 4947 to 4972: -0.75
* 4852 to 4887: 3.41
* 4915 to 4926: 0.36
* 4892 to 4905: -0.55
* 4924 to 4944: -0.74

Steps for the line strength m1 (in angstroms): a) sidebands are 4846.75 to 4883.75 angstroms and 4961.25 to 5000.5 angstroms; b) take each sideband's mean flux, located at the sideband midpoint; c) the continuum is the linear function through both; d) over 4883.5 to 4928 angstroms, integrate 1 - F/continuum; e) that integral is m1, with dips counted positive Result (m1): -2.2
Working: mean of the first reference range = 15.6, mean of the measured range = 16.8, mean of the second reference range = 16.8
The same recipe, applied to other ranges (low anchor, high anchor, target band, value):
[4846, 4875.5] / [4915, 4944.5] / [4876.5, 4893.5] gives 0.24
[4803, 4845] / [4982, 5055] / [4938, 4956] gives -1.01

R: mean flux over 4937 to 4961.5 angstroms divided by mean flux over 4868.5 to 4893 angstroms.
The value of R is 1.13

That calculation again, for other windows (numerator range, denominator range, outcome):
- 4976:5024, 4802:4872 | 0.99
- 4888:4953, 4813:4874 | 1.05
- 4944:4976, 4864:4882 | 1.11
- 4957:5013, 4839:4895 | 1.05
